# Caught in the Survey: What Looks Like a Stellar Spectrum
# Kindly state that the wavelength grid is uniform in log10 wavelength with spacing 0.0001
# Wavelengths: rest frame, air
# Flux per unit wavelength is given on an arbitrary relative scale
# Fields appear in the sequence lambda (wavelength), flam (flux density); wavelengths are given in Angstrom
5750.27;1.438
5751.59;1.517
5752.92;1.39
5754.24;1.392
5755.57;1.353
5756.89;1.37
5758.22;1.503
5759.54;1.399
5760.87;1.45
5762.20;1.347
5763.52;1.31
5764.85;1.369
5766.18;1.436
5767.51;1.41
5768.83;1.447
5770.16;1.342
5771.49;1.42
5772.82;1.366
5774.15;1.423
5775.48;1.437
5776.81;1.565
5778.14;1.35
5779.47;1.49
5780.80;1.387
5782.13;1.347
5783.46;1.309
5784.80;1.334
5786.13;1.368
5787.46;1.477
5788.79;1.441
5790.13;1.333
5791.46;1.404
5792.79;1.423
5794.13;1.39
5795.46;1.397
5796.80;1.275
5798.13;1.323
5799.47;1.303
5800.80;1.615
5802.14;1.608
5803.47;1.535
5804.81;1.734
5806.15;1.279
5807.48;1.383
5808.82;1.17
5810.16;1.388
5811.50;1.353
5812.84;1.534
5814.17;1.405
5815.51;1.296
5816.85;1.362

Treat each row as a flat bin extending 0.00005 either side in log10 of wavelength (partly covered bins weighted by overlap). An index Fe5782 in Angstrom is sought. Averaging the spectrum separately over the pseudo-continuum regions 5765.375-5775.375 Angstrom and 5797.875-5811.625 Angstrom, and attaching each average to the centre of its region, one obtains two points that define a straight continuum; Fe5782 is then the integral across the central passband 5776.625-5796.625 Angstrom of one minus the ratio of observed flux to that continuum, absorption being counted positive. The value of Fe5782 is 0.4 Angstrom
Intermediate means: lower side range 1.41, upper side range 1.43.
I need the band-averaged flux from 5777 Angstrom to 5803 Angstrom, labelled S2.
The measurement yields 1.4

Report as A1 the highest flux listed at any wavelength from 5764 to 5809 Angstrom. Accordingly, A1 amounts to 1.734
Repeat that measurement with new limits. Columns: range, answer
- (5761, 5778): 1.565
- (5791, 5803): 1.615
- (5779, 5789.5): 1.49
